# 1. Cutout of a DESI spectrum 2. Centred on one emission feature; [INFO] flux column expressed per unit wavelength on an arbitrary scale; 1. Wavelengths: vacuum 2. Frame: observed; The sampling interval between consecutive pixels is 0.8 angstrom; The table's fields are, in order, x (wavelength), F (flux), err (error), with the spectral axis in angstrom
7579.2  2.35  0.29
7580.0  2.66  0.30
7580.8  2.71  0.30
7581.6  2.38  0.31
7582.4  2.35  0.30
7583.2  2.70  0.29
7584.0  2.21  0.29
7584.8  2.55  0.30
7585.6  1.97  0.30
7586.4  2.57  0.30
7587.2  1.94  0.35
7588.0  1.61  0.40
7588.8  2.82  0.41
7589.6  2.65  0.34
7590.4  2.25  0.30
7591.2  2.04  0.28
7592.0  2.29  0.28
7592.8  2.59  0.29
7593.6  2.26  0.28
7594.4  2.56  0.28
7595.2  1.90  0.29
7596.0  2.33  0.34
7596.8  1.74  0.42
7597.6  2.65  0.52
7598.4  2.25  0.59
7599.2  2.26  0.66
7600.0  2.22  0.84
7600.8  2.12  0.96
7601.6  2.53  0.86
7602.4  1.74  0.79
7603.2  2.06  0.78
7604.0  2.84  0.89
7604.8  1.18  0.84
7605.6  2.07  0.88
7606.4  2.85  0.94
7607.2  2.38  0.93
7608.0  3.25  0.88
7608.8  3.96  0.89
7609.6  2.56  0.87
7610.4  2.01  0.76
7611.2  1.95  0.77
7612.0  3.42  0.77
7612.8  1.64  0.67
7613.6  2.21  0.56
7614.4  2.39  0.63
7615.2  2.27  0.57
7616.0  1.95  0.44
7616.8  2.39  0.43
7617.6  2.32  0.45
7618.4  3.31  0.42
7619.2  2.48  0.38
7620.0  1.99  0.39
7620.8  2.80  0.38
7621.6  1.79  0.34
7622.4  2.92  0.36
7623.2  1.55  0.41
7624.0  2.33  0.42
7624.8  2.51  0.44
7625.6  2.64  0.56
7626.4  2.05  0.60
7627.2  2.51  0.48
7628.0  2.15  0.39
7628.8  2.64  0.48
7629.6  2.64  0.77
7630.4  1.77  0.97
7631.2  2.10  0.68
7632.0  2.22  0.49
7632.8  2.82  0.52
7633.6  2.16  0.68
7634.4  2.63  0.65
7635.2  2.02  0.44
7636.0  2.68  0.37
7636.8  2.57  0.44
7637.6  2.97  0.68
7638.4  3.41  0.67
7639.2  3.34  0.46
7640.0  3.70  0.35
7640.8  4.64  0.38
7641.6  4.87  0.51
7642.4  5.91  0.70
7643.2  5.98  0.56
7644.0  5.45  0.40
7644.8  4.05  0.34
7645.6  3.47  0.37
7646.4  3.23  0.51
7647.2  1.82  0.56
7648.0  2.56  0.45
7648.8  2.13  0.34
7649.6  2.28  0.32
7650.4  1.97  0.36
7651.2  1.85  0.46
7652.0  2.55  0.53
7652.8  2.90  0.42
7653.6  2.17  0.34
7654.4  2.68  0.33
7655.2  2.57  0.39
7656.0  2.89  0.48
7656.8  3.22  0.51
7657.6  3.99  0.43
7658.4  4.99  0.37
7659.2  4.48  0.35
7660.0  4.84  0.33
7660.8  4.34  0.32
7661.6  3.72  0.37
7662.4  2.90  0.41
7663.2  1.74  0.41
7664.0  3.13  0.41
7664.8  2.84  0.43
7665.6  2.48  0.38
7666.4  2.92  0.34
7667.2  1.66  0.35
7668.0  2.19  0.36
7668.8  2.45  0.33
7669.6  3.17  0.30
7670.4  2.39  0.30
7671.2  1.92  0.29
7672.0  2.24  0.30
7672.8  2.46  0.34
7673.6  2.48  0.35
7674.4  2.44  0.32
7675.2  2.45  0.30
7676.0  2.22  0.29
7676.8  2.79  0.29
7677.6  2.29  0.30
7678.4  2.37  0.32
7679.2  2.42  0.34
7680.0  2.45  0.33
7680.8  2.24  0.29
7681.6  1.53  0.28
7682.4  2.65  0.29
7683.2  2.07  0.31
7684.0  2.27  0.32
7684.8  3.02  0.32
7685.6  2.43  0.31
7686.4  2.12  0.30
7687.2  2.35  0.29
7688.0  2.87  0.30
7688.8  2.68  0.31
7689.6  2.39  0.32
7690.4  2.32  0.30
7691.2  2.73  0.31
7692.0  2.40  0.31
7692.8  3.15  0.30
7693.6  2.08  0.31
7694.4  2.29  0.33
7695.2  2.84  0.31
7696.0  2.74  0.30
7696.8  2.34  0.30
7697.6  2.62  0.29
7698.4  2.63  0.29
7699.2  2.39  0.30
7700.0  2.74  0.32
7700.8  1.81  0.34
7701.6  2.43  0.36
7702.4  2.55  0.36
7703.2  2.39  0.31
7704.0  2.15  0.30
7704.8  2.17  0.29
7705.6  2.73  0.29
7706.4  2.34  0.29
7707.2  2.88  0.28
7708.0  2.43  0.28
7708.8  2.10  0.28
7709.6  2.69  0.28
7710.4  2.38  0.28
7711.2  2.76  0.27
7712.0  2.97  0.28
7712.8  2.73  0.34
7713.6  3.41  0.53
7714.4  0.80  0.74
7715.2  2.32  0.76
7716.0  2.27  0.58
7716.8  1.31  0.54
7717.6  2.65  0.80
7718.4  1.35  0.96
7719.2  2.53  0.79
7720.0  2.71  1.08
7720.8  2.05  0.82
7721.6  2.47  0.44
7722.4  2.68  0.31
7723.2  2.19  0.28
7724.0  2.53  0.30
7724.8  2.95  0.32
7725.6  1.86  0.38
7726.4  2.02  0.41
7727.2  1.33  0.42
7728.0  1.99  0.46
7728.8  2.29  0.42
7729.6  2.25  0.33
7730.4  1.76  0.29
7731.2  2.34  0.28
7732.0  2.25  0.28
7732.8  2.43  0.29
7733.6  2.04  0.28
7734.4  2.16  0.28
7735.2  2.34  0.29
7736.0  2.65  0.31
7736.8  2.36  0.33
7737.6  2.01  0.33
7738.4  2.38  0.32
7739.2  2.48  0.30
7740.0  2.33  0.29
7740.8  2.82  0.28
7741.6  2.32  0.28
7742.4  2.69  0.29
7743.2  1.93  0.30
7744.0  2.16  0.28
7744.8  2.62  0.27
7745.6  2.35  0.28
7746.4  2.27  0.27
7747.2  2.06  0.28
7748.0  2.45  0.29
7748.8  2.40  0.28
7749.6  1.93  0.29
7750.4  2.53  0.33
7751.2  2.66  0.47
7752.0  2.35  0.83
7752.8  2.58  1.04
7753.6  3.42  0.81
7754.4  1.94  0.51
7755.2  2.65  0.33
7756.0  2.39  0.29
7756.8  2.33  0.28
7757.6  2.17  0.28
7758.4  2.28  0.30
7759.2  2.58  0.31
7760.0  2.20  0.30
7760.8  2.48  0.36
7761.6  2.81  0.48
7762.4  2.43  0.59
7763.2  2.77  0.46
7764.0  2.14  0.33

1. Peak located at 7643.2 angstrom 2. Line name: [S II] 6716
